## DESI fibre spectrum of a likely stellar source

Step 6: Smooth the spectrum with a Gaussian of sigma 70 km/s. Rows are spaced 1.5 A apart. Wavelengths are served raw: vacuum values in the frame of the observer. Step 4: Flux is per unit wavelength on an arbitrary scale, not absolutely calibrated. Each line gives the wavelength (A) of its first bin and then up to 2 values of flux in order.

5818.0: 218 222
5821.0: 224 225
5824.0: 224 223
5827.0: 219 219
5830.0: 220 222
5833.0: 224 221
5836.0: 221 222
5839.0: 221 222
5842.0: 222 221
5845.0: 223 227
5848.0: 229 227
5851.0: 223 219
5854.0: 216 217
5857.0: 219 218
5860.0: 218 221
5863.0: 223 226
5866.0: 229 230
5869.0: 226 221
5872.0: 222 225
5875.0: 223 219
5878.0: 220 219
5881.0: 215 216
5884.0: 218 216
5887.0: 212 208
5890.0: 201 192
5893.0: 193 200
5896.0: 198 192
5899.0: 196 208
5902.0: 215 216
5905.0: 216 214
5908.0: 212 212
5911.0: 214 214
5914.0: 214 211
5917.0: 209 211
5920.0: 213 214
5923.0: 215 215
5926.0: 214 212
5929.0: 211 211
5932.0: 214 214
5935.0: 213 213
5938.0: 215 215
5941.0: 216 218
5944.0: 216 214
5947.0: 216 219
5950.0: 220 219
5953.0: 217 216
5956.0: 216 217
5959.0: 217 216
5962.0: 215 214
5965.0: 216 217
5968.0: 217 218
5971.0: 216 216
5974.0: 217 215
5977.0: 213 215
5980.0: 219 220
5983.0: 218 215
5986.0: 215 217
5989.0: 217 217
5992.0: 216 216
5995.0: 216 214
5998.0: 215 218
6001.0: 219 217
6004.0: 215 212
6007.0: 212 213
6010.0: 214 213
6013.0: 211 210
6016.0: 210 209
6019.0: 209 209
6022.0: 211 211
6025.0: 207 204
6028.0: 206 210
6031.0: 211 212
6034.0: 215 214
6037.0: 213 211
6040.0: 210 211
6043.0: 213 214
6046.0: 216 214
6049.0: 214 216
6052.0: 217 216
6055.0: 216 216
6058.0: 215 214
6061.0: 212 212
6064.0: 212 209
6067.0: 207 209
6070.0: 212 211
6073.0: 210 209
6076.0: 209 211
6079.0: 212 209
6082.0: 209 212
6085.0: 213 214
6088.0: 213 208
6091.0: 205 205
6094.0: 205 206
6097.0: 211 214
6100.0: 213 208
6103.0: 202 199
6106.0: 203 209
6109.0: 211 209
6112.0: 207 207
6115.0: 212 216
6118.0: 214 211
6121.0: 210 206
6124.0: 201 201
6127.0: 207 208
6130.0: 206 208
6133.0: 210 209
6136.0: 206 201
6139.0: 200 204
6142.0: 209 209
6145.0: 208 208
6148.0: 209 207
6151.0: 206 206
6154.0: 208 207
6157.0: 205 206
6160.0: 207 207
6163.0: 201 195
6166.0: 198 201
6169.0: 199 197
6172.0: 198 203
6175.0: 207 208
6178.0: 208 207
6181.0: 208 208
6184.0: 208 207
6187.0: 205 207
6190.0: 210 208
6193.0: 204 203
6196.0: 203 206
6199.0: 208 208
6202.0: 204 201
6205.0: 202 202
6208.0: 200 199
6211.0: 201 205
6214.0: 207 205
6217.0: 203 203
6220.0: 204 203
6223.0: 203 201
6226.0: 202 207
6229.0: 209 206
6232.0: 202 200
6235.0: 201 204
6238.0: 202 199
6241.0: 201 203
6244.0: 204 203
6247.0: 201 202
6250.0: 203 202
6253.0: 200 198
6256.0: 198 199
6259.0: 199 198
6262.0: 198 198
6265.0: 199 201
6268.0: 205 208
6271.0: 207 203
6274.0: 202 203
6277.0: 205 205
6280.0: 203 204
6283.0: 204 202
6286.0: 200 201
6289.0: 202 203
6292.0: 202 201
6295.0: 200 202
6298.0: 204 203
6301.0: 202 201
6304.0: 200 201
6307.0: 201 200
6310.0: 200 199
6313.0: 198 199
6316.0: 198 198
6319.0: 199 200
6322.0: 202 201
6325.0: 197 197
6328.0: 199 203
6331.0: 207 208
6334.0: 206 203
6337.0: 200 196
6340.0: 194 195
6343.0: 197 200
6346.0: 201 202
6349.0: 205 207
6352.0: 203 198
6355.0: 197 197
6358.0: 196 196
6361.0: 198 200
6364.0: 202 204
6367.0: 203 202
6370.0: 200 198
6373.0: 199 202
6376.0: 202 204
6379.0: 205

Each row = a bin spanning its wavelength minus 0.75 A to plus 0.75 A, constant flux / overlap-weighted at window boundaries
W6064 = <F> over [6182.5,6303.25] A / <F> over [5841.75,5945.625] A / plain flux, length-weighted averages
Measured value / 0.94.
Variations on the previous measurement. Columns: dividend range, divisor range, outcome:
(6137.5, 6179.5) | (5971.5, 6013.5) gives 0.95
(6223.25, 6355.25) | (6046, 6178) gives 0.97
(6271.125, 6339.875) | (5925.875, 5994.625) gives 0.93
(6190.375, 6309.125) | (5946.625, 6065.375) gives 0.95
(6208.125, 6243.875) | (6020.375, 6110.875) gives 0.96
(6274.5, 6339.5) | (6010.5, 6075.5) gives 0.95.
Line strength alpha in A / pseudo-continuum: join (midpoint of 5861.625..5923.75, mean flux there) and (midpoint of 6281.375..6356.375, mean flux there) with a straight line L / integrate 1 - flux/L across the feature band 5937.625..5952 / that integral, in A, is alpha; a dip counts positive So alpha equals -0.33 A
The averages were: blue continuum 213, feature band 217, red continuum 201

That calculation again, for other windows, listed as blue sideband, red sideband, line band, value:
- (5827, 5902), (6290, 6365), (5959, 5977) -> -0.22 A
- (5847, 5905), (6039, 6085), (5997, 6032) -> 0.24 A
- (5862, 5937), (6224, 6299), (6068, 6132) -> -0.49 A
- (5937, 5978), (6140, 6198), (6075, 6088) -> -0.08 A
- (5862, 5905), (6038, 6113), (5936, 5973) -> -0.67 A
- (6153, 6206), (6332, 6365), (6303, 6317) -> 0.11 A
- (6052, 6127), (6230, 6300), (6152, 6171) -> 0.34 A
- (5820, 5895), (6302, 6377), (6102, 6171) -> 0.78 A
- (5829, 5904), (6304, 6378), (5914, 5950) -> 0.12 A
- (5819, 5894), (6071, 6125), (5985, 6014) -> -0.24 A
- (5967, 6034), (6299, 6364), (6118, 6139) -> 0.20 A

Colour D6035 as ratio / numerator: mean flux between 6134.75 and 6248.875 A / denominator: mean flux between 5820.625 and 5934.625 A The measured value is 0.94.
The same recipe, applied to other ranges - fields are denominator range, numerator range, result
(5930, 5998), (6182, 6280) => 0.94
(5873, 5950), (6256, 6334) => 0.95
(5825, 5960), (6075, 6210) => 0.96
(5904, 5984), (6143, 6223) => 0.95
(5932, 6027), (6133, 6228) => 0.95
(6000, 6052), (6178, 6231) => 0.97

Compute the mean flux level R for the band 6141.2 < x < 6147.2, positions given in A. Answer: 208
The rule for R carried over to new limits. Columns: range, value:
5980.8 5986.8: 217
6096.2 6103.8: 210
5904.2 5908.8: 214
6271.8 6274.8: 202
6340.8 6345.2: 197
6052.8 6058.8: 216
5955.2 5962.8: 216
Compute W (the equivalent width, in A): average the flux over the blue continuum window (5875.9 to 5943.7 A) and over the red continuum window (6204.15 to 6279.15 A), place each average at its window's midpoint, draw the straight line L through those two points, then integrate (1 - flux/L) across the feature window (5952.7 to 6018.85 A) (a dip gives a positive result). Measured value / -1.94 A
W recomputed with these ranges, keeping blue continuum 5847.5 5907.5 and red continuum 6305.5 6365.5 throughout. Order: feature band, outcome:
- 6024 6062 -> -0.5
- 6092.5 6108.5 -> 0.1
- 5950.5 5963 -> -0.2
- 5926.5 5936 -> 0.0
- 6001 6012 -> -0.2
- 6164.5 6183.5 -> 0.2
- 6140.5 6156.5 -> -0.1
